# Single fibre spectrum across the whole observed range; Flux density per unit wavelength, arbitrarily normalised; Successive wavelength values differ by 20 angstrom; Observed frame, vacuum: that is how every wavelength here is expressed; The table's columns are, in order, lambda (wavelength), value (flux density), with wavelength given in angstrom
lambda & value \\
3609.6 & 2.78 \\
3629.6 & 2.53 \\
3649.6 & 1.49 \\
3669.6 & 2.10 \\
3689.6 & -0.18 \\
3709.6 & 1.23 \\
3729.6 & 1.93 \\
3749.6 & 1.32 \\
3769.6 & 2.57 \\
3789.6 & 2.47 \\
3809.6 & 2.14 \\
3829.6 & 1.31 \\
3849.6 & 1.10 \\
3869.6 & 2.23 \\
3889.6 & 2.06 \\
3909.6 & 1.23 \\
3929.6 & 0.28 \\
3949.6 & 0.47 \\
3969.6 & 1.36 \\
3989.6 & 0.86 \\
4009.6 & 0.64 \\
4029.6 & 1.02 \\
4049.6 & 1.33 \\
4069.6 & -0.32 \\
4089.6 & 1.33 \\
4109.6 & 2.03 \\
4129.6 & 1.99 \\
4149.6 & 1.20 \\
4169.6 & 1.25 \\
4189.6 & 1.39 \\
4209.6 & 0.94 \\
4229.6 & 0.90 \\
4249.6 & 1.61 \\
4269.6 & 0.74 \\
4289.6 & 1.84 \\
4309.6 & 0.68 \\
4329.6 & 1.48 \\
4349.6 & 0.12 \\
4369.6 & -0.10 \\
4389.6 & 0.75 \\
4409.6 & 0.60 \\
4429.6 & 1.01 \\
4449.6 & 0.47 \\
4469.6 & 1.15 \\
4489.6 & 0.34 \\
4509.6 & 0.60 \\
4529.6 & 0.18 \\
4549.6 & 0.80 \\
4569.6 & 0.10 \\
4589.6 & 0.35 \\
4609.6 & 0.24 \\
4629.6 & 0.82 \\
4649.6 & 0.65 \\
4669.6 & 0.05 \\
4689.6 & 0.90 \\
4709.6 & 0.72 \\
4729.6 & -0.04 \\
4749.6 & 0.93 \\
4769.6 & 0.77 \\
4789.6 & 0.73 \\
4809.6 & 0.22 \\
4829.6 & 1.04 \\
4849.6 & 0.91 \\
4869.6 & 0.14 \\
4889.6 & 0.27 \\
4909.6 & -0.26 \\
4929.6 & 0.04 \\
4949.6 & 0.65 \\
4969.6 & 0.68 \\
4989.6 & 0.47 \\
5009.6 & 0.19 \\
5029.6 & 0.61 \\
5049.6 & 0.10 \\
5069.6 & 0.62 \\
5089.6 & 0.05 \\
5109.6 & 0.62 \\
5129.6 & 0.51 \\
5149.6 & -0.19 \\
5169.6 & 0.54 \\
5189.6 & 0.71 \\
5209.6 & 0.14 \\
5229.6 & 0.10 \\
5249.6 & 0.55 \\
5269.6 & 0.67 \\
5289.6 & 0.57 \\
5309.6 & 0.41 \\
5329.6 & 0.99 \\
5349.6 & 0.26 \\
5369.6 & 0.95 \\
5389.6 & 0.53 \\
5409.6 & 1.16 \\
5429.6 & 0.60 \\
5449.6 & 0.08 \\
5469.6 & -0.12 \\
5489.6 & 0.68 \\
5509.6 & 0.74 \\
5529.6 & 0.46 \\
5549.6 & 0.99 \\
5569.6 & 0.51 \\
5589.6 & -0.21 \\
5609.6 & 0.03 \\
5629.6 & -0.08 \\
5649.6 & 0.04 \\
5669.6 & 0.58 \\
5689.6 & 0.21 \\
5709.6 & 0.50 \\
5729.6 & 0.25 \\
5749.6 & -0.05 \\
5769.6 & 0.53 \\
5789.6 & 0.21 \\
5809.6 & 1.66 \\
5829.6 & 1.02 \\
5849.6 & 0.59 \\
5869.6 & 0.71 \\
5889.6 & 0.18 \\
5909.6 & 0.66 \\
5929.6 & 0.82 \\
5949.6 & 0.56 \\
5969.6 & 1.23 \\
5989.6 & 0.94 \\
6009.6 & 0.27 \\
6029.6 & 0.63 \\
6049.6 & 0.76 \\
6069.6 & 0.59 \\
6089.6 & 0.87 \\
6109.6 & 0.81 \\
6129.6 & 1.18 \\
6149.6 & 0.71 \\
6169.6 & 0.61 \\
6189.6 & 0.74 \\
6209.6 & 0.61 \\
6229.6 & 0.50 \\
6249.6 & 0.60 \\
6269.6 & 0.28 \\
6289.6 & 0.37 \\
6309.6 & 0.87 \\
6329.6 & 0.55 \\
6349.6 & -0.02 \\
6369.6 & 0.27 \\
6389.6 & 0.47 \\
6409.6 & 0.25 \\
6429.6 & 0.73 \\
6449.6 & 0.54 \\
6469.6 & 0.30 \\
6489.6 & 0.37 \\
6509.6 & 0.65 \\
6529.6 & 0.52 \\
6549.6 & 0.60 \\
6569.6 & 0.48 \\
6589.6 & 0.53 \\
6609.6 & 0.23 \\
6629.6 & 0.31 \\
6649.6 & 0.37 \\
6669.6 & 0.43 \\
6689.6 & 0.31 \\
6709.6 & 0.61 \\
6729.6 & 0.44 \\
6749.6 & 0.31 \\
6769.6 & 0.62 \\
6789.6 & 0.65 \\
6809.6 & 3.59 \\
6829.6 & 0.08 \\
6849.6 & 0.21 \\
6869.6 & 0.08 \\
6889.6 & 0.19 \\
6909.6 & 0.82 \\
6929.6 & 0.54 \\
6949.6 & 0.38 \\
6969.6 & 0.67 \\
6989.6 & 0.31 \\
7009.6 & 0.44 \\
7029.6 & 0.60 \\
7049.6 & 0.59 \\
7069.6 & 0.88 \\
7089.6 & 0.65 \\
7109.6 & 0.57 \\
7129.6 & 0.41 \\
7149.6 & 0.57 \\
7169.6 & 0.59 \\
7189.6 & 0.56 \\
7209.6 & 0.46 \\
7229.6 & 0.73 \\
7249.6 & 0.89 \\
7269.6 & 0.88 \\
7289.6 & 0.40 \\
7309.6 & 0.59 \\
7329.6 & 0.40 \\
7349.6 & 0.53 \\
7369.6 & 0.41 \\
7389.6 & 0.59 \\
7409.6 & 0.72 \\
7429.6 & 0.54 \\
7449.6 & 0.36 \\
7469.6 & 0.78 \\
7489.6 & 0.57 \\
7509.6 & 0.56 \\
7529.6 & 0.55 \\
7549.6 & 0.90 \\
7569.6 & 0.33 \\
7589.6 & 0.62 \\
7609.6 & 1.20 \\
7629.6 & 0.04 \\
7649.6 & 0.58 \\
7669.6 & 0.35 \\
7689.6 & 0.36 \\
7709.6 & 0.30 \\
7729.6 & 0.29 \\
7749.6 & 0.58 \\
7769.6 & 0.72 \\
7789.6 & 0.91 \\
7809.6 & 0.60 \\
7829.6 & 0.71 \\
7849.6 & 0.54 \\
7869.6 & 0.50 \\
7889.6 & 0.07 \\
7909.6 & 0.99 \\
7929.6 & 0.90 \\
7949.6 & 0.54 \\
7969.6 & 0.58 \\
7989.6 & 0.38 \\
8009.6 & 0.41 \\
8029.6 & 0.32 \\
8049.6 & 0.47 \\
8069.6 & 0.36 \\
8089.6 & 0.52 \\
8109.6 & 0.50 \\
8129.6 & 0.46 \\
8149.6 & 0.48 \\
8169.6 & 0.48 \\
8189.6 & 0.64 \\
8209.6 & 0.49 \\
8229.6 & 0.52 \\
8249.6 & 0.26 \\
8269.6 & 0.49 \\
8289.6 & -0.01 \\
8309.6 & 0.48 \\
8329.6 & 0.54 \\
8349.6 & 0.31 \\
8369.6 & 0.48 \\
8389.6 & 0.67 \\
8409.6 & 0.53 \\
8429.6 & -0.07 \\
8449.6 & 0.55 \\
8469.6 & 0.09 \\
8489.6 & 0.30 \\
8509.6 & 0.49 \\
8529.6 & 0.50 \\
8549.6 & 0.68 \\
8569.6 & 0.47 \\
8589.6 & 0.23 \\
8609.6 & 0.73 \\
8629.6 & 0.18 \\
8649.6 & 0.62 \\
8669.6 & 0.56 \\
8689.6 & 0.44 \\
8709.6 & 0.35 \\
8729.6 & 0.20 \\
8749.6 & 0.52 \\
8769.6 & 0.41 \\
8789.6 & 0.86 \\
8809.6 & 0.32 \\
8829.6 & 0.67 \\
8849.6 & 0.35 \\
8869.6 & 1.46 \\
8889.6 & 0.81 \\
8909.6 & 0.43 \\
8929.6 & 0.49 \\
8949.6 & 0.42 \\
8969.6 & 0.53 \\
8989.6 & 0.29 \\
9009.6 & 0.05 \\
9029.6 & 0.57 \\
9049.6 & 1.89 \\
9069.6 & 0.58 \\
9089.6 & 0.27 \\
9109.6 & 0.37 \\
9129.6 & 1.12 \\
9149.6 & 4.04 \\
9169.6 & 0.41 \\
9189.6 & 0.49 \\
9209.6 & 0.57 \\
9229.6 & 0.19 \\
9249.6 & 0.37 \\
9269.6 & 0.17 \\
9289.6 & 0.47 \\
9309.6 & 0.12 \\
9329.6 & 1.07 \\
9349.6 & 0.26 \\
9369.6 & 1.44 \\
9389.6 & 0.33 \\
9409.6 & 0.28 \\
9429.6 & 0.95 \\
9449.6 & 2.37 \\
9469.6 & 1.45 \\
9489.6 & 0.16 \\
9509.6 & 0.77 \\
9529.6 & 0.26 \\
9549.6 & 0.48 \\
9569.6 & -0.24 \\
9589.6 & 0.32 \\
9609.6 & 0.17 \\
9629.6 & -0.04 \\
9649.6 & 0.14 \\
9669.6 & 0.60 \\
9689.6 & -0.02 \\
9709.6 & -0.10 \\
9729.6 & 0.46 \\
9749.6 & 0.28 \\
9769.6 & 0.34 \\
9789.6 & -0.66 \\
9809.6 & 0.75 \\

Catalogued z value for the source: 0.825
